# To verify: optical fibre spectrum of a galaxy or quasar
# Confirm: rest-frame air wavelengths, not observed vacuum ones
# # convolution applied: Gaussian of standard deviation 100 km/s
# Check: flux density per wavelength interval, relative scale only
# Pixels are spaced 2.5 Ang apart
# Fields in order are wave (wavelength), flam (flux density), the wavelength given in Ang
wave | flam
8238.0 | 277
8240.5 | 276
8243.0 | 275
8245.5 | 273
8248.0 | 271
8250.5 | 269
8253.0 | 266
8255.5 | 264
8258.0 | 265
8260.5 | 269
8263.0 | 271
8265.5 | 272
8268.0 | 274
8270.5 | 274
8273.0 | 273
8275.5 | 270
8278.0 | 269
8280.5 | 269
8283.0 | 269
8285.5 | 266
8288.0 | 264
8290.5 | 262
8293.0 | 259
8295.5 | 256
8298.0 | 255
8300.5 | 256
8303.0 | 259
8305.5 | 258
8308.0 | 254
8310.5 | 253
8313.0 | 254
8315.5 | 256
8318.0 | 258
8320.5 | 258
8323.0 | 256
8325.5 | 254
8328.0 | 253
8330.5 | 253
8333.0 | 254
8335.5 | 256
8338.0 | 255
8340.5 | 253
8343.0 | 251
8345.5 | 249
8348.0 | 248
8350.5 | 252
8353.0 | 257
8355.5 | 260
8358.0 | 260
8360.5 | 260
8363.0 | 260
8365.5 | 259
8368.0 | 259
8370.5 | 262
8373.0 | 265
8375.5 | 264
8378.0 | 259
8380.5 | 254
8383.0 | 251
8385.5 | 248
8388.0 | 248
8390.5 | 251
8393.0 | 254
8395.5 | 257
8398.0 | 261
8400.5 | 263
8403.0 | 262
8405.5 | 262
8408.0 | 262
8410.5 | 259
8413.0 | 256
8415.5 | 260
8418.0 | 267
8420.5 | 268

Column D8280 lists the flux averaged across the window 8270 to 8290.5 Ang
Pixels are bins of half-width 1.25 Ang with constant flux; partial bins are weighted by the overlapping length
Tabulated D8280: 269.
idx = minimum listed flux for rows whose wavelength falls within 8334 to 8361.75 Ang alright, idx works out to 248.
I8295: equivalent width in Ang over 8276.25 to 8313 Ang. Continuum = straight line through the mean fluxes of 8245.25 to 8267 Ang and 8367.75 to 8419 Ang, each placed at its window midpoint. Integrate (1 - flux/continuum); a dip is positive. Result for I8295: 0.7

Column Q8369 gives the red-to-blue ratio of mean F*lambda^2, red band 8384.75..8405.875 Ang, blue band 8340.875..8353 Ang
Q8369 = 1.0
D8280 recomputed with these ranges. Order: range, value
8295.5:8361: 255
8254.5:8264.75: 268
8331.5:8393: 256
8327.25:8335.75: 254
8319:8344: 254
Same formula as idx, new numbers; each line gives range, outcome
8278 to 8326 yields 253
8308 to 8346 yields 249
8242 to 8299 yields 255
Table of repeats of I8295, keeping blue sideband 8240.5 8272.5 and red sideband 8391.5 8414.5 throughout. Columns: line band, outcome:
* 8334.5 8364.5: 0.96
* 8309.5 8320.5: 0.43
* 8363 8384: 0.19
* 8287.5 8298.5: 0.35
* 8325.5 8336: 0.44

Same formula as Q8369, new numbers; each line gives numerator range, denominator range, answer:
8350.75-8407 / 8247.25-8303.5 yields 0.99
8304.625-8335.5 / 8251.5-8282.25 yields 0.96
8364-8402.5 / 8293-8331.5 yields 1.02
